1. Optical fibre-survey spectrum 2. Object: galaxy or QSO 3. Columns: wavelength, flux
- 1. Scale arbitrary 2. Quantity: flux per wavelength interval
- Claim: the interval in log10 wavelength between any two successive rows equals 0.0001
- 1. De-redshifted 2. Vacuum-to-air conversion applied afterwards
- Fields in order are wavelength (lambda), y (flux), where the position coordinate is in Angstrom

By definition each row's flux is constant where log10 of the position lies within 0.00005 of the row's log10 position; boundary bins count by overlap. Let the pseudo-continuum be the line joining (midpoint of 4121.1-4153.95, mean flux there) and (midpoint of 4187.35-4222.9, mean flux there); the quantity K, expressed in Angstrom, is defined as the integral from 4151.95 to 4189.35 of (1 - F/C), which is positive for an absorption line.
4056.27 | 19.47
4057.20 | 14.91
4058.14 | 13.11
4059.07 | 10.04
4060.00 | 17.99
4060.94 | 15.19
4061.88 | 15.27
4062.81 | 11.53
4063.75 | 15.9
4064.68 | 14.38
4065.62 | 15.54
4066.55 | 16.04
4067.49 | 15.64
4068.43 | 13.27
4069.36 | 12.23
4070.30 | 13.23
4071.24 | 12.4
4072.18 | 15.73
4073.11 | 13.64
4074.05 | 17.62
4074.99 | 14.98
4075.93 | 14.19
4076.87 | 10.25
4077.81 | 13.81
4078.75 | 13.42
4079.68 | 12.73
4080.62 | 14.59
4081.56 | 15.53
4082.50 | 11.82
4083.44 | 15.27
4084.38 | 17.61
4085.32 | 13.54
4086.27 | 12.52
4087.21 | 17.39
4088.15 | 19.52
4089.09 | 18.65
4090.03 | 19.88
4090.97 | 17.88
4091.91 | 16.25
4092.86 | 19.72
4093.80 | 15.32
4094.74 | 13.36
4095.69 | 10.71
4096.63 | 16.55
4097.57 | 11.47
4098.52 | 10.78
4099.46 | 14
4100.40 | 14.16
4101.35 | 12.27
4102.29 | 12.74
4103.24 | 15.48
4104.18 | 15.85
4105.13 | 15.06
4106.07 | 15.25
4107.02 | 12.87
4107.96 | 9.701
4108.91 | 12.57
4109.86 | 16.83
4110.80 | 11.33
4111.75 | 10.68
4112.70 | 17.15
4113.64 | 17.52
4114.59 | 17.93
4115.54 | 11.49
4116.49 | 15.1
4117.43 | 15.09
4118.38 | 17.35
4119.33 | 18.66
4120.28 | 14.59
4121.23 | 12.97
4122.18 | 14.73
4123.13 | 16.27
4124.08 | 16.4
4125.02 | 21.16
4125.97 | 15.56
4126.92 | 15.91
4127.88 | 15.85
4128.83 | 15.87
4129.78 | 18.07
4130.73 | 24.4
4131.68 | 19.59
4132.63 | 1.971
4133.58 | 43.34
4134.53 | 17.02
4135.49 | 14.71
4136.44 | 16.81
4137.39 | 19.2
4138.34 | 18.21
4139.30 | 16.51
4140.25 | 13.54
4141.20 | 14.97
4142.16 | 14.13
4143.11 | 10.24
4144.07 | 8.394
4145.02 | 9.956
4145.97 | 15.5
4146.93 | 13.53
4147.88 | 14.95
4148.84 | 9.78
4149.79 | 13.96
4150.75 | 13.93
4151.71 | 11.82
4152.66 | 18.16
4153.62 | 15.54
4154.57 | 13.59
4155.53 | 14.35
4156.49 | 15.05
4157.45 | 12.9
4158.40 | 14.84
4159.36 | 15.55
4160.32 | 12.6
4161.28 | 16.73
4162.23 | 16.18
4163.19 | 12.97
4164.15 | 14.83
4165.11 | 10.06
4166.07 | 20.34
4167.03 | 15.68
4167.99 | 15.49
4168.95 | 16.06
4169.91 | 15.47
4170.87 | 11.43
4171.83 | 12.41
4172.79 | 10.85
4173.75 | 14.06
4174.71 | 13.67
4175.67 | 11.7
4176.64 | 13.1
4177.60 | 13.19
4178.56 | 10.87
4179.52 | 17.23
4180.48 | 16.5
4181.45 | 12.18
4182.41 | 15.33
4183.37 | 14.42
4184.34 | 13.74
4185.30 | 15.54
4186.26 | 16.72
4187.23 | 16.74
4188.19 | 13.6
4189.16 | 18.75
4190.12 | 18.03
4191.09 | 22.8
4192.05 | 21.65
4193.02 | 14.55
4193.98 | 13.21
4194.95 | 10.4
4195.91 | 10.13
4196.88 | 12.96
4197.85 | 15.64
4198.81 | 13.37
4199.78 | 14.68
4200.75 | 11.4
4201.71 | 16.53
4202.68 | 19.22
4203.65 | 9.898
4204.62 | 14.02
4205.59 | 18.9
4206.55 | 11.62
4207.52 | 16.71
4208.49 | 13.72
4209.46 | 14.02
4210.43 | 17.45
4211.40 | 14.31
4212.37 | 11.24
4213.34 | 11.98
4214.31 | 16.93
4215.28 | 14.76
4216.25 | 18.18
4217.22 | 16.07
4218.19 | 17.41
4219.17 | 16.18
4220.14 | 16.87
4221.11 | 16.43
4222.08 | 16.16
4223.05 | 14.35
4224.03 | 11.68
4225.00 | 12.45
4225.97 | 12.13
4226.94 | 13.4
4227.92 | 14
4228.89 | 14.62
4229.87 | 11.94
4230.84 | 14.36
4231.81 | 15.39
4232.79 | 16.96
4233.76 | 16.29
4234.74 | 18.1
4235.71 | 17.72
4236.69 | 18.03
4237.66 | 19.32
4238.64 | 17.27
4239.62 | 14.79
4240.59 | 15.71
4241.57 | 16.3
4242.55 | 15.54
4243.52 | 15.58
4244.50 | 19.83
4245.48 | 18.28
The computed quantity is 2.5 Angstrom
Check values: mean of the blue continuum 15.8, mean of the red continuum 15.3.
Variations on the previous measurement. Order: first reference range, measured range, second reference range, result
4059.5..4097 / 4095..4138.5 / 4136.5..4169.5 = -2.82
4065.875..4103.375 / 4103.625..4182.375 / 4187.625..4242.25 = -0.27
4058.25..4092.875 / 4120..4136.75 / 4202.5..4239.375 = -2.80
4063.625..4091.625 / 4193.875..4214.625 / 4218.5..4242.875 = 1.84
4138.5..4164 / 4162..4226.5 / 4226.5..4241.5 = 0.83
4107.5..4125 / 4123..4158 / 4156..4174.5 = -2.39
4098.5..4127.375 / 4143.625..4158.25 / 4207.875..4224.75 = 1.44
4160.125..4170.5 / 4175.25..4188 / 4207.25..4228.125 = 0.55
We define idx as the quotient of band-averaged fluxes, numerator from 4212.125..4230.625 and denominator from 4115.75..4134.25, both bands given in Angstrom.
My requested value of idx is 0.84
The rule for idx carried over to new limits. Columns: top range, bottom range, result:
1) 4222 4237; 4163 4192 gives 0.99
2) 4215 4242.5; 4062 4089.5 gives 1.07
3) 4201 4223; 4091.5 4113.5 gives 1.10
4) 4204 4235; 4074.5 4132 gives 0.98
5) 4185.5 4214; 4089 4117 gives 1.03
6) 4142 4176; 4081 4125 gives 0.92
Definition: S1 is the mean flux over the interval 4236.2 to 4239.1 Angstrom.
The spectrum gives 18.2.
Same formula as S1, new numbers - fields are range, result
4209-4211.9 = 15.2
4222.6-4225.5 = 12.8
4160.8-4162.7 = 16.5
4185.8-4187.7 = 16.7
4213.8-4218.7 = 16.6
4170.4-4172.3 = 11.9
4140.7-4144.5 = 12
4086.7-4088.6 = 18.3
